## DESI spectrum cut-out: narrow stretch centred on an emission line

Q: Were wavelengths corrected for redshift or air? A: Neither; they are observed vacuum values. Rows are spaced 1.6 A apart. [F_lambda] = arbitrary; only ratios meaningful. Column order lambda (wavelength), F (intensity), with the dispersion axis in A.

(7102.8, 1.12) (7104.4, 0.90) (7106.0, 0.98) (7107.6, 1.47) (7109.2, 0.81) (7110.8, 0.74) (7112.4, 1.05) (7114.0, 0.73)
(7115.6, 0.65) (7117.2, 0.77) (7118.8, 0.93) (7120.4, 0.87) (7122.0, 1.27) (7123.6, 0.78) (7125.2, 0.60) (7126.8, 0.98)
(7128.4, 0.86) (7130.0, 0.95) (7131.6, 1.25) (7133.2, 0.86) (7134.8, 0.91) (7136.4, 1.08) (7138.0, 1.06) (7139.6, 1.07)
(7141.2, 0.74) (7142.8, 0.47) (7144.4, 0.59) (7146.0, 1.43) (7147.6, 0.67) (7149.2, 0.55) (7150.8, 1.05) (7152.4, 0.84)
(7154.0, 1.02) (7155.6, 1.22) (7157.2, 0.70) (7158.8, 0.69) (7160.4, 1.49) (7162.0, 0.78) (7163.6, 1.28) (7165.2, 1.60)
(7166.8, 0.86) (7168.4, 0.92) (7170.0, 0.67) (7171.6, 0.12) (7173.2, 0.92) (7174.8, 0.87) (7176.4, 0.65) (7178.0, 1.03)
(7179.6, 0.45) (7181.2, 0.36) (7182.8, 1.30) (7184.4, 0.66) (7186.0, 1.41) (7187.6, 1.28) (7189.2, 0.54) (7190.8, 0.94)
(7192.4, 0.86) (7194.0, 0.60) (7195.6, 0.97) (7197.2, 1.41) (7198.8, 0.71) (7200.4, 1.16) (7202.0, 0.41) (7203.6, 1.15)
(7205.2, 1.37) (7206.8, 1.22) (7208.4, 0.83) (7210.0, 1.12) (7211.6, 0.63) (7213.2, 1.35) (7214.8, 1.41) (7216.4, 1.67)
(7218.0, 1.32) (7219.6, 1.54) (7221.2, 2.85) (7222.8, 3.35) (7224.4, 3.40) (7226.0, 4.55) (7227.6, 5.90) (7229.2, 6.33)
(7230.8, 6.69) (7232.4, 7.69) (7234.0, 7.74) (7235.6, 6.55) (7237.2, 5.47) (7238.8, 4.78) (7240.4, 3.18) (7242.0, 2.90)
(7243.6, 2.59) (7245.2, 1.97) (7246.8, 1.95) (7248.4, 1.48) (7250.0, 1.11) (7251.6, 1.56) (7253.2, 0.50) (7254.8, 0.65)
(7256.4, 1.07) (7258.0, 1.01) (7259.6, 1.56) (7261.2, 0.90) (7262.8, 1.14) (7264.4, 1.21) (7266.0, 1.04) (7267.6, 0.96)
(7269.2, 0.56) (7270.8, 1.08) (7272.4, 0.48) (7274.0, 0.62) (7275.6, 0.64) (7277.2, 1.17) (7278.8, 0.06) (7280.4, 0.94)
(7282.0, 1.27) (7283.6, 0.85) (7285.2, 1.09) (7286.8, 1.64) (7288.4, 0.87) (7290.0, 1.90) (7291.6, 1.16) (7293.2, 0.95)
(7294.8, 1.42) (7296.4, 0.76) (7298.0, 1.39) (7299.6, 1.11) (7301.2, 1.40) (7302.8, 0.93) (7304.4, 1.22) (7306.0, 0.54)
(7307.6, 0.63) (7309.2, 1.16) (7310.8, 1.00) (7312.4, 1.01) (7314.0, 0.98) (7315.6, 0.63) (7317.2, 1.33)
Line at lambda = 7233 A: [O II] 3727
